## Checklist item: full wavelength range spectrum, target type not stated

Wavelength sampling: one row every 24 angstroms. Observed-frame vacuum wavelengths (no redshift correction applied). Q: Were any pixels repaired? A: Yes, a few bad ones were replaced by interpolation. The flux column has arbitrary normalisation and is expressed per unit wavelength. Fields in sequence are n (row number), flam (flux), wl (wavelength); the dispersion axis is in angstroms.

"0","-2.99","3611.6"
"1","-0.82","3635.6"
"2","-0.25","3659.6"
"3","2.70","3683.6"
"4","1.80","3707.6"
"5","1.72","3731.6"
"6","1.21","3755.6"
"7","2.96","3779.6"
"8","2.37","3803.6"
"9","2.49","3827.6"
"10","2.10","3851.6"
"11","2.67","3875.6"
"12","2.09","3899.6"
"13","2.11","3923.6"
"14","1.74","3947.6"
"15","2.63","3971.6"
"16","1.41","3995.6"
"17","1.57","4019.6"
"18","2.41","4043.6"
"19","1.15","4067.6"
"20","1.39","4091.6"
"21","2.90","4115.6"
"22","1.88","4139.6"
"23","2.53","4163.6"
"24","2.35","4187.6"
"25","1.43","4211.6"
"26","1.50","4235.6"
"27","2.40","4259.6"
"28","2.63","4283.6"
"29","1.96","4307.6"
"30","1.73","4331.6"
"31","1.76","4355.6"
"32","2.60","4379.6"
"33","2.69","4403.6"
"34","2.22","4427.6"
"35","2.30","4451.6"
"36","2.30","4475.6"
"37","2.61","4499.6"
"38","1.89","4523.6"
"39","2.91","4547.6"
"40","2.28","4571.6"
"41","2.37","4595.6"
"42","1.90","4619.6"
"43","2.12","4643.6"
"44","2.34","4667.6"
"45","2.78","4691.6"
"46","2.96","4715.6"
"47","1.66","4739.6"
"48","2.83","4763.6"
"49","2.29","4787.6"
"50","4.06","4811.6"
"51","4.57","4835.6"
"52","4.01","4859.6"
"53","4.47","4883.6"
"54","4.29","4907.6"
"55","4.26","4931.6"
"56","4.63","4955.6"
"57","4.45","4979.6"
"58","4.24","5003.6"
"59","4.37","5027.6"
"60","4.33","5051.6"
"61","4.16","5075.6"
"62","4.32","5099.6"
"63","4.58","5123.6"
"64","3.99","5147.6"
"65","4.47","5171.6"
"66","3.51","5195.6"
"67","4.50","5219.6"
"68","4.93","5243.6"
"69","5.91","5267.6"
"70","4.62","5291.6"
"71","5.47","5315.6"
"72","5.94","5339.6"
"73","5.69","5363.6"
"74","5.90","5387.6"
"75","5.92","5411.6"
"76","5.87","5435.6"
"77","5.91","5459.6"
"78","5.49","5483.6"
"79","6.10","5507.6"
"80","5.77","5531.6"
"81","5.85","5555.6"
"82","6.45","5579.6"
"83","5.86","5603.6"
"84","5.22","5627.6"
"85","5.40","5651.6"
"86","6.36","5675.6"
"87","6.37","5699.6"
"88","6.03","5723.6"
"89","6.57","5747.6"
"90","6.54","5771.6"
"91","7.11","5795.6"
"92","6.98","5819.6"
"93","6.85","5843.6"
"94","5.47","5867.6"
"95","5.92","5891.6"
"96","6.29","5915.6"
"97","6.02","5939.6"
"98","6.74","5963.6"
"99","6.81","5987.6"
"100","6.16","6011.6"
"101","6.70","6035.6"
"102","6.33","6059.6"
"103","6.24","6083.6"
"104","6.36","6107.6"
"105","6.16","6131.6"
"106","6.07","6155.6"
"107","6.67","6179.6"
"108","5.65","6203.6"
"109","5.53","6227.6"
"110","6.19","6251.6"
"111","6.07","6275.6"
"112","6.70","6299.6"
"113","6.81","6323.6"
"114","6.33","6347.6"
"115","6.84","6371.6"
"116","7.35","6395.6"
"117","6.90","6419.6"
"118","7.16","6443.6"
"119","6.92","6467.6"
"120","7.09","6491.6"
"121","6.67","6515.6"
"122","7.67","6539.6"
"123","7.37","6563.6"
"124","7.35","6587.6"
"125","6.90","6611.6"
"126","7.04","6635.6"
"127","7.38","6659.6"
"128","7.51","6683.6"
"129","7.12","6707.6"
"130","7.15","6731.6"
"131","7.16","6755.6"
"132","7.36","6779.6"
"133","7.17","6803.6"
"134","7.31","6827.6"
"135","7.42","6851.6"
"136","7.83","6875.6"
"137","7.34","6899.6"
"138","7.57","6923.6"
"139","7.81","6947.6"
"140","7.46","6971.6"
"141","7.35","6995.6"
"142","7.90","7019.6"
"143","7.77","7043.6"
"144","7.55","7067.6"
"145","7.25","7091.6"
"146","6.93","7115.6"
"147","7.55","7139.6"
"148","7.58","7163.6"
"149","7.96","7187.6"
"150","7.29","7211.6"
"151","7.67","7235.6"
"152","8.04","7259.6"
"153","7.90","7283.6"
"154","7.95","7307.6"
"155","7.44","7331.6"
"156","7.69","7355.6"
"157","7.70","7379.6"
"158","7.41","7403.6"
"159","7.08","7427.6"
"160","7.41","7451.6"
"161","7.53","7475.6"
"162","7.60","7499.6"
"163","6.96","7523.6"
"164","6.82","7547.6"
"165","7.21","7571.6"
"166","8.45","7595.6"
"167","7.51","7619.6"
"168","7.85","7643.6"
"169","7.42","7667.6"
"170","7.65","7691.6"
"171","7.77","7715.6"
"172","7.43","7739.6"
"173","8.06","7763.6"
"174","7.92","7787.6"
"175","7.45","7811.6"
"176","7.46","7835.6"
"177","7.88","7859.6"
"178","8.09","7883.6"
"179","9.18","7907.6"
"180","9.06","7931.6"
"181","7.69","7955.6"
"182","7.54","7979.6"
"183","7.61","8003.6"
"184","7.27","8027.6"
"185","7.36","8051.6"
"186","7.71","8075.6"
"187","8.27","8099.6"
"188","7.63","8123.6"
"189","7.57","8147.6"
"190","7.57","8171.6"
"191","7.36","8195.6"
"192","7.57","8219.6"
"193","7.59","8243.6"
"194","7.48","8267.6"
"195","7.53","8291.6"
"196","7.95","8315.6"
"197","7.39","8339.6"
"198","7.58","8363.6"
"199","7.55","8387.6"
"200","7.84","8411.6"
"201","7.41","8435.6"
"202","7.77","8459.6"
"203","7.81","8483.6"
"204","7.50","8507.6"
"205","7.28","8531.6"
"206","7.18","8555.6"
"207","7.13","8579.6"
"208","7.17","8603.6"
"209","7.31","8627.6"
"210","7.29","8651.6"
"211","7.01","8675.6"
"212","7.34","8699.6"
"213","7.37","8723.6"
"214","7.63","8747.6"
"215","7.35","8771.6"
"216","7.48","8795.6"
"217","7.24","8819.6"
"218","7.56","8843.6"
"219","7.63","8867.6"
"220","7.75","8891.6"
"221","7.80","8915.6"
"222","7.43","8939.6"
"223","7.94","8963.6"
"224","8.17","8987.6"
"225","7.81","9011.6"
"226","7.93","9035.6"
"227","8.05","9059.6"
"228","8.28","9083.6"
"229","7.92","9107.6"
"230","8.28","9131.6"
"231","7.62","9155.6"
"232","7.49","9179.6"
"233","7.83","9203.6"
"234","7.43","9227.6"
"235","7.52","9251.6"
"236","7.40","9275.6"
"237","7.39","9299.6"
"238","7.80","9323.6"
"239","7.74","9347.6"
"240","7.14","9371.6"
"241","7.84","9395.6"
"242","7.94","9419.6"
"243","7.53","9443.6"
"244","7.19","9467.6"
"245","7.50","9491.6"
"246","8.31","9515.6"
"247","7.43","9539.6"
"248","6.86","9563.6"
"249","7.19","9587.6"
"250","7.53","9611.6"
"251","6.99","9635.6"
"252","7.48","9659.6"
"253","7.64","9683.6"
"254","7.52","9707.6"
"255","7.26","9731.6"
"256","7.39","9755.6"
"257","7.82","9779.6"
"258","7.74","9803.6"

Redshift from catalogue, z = 0.205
